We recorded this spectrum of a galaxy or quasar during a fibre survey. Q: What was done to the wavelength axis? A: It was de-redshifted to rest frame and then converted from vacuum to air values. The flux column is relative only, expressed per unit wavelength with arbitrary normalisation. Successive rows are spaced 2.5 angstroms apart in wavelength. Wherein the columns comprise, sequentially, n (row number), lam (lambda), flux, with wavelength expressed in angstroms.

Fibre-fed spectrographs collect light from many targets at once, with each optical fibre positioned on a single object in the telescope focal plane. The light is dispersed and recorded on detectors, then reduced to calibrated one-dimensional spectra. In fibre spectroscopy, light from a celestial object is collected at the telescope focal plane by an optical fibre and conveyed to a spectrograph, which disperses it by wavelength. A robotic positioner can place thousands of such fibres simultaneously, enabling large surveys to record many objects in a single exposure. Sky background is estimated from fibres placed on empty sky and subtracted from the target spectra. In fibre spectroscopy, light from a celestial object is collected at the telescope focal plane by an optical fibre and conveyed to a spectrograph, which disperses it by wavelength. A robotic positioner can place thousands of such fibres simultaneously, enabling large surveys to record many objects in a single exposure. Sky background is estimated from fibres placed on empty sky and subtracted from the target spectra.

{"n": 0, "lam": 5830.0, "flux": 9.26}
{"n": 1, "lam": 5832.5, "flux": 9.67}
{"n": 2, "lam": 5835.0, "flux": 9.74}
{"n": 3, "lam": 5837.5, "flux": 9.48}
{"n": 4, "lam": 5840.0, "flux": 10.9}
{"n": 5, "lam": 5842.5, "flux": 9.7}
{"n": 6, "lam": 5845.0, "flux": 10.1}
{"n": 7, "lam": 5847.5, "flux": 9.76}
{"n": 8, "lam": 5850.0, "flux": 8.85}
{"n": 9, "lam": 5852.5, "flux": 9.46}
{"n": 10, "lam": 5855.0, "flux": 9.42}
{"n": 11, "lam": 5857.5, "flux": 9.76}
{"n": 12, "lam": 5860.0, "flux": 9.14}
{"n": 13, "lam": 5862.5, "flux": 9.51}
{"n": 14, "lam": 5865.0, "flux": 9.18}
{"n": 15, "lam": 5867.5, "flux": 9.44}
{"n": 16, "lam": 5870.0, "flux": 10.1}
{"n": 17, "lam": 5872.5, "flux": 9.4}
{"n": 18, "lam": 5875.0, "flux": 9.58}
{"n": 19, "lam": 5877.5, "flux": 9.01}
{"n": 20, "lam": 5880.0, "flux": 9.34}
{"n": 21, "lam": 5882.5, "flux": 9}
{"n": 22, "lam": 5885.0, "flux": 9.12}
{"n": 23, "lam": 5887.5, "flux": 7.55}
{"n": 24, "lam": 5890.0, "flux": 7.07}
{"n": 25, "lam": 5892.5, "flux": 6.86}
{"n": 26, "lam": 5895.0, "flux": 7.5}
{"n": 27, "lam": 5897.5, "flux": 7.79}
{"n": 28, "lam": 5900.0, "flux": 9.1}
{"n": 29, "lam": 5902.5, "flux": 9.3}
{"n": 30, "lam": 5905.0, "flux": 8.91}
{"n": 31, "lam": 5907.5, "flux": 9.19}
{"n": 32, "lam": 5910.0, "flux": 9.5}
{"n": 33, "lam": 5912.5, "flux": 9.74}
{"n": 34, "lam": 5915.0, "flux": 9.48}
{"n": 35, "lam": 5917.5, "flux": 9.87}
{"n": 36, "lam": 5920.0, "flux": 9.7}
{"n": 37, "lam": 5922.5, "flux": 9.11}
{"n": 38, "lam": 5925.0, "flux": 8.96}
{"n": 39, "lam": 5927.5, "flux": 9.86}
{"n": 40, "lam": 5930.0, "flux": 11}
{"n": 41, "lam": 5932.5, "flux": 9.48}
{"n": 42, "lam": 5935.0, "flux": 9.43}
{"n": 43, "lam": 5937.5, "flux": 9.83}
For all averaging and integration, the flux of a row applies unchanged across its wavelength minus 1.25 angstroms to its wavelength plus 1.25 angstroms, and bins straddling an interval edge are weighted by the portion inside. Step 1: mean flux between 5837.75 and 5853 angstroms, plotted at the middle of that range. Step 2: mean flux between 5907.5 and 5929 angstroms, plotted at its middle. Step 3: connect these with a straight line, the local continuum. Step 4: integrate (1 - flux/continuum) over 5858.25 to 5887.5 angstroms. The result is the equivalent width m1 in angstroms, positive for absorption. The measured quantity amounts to 1.25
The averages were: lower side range 9.79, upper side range 9.53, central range 9.28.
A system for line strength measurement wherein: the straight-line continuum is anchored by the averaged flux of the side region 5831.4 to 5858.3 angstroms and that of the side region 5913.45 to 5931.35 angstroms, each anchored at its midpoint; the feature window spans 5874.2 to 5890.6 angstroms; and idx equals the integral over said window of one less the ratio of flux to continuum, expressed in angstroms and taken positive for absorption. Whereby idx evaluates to 1.70 angstroms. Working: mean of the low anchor 9.71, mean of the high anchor 9.71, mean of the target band 8.71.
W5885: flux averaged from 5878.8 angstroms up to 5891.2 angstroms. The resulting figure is 8.42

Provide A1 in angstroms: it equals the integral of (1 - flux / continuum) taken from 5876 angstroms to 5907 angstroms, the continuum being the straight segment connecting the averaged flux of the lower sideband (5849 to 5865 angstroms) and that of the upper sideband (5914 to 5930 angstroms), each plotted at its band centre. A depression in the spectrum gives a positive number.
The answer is 3.5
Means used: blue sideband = 9.35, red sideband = 9.61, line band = 8.41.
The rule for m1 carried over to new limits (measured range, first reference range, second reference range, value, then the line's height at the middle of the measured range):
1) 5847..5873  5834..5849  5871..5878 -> 0.5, 9.63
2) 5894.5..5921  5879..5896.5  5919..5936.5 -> -0.8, 8.85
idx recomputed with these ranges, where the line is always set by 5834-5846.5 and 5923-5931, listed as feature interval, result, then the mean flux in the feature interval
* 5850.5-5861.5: 0.6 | 9.41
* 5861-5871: 0.4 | 9.53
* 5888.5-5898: 2.5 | 7.27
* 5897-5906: 0.9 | 8.85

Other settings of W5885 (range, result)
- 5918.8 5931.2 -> 9.72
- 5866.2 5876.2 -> 9.63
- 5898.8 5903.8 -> 9.2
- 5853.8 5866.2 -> 9.4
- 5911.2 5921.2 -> 9.7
